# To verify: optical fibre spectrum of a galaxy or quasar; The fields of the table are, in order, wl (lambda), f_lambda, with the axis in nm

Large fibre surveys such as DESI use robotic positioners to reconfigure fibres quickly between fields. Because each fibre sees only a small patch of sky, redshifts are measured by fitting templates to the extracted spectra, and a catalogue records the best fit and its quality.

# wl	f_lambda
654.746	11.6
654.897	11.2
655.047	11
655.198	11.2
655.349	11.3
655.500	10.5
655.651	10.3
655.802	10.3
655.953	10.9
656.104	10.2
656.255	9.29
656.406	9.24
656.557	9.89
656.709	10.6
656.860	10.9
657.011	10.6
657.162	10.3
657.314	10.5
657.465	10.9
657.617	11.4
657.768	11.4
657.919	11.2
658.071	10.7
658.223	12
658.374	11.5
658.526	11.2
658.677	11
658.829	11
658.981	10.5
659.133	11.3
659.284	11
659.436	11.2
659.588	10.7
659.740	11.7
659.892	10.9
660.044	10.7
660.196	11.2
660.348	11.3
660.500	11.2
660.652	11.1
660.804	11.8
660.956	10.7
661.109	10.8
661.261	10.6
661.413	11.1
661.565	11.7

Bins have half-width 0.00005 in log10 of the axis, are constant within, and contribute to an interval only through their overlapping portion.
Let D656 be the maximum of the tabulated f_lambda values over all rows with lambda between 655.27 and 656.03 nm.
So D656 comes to 11.3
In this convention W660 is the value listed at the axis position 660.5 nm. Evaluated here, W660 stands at 11.2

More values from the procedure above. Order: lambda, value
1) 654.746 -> 11.6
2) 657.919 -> 11.2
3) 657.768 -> 11.4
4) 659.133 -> 11.3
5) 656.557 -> 9.89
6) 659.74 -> 11.7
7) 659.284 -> 11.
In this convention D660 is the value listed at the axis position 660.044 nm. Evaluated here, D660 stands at 10.7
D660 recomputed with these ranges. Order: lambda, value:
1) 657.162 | 10.3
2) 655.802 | 10.3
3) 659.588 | 10.7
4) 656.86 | 10.9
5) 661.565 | 11.7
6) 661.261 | 10.6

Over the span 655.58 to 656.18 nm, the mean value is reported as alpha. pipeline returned 10.4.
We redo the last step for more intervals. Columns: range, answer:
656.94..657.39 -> 10.5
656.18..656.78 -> 9.74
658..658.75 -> 11.3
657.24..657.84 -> 11.1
